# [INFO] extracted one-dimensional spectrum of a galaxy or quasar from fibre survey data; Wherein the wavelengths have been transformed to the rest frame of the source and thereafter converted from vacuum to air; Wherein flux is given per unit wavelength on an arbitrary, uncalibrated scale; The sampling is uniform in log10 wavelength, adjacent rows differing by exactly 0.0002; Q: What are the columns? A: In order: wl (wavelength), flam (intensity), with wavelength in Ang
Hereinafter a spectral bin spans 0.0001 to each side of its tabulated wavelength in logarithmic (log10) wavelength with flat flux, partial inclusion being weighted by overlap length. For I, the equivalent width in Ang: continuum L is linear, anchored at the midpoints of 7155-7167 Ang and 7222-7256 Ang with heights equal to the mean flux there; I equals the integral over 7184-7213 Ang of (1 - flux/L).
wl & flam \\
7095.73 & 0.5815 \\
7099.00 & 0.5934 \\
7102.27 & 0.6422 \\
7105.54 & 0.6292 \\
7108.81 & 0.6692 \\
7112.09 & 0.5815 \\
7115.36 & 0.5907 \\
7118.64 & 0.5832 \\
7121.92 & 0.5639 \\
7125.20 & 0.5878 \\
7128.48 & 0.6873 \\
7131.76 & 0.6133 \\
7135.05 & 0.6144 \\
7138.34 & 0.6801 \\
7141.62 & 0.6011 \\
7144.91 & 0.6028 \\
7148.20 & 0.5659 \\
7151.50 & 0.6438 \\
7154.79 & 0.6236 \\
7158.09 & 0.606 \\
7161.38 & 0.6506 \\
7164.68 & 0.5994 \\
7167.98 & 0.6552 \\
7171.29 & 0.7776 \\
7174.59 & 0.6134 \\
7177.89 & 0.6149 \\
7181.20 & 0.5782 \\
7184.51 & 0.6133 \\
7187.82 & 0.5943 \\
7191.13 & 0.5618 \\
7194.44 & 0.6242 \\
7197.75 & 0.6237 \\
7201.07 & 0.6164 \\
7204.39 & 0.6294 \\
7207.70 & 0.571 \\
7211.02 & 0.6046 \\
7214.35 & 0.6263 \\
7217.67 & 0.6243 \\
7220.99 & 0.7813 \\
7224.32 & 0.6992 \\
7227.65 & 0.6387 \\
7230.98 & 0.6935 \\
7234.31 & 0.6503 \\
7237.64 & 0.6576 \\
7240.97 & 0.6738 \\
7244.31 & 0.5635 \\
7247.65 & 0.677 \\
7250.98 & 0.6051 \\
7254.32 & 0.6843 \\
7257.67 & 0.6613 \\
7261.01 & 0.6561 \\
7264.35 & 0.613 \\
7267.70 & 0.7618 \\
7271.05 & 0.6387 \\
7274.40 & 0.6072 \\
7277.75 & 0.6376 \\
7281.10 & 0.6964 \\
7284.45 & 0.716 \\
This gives 1.5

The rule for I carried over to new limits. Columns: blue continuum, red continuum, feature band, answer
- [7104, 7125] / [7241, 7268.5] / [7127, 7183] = -1.4 Ang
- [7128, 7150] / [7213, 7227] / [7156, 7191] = 1.0 Ang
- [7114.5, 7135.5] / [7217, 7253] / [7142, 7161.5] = 0.2 Ang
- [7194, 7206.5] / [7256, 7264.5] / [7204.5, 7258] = -1.2 Ang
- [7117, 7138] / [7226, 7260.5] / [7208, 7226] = -0.5 Ang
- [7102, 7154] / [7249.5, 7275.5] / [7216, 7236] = -1.2 Ang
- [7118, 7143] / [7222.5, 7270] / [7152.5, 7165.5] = 0.1 Ang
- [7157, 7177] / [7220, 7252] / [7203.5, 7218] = 1.1 Ang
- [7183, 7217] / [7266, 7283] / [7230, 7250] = -0.3 Ang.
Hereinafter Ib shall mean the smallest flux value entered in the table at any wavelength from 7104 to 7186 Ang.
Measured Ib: 0.5639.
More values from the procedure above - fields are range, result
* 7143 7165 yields 0.5659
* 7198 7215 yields 0.571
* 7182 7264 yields 0.5618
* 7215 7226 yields 0.6243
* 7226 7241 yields 0.6387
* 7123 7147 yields 0.5878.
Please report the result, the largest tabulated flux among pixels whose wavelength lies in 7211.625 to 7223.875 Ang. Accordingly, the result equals 0.7813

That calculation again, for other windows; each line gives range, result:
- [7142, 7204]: 0.7776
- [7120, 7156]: 0.6873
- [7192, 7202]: 0.6242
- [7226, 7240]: 0.6935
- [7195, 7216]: 0.6294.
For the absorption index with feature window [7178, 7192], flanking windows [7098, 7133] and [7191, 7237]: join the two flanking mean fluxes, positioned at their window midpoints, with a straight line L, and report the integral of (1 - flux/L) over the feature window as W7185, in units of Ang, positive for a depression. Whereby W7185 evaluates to 0.93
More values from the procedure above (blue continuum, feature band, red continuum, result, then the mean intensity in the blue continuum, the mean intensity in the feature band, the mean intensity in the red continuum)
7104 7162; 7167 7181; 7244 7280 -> -0.67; 0.616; 0.657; 0.65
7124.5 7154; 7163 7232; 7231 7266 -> 0.10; 0.623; 0.635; 0.647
